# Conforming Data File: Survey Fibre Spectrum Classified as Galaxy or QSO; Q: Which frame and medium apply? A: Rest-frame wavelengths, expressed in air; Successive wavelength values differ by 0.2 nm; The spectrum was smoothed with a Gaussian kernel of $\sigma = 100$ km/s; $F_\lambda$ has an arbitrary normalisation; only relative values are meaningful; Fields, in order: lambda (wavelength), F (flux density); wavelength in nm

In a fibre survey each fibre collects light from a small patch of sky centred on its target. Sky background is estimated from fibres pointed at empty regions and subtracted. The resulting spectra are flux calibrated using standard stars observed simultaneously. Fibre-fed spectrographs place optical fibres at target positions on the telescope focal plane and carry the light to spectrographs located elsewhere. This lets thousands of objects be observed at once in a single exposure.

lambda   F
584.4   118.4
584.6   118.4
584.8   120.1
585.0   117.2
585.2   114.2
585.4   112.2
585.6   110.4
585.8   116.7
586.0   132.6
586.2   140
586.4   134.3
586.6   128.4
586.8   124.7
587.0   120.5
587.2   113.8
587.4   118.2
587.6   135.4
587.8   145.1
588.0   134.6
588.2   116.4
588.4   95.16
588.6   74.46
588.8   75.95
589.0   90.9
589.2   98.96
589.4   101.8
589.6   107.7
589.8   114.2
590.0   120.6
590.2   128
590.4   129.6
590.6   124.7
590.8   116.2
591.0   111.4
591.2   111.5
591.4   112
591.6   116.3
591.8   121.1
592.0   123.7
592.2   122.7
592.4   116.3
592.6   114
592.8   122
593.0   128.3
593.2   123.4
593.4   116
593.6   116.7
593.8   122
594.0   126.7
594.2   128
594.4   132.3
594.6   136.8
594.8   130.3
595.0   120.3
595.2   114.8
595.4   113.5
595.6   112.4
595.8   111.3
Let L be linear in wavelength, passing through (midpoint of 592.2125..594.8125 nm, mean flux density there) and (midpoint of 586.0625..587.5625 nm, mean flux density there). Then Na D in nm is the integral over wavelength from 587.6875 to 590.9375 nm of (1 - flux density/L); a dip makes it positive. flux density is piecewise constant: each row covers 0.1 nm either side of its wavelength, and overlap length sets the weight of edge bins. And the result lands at 0.372 nm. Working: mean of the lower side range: 126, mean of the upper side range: 124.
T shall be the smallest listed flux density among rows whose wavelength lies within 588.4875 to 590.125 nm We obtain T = 74.46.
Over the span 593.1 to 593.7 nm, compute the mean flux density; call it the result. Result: 119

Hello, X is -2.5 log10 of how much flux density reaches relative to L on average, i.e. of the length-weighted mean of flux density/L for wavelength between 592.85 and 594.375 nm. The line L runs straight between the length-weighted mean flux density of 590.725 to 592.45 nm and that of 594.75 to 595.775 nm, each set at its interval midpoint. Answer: -0.06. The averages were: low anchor 117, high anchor 117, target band 123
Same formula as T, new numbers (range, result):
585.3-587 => 110.4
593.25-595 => 116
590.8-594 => 111.4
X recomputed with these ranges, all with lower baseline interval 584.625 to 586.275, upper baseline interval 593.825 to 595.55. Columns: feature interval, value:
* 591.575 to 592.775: 0.04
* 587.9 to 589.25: 0.23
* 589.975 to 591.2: 0.02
